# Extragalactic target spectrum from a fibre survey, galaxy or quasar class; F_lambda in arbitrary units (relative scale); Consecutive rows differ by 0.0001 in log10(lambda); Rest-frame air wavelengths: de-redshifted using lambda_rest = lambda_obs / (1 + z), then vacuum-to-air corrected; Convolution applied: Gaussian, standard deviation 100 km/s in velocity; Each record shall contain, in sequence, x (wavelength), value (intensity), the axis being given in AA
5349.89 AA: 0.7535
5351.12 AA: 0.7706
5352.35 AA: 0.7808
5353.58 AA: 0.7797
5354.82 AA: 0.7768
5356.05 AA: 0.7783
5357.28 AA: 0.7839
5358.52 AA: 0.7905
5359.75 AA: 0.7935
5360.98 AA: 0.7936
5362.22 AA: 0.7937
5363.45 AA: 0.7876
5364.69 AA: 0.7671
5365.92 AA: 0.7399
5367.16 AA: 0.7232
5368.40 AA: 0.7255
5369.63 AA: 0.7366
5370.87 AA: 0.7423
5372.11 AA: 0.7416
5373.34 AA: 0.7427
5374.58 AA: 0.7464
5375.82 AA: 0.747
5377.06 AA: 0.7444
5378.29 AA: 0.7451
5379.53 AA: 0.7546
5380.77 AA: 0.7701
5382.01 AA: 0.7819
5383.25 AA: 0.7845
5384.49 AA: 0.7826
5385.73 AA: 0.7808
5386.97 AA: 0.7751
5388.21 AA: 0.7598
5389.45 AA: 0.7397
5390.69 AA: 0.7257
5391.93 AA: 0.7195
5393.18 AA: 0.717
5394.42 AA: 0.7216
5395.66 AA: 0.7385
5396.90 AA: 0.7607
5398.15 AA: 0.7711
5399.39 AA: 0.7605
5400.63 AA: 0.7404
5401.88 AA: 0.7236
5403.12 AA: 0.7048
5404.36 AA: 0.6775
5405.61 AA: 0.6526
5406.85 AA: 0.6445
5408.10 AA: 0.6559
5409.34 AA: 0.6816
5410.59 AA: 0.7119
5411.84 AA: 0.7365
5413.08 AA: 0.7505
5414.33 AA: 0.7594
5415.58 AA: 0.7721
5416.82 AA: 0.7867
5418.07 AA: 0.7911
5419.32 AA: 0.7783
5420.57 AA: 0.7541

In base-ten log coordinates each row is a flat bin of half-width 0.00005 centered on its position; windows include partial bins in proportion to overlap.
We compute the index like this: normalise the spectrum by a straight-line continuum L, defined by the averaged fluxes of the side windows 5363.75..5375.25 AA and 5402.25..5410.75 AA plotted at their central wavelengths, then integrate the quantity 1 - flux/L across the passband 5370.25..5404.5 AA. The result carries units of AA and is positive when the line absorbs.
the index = -1.8 AA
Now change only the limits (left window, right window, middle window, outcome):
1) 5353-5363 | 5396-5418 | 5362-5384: 0.4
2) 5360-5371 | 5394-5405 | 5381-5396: -0.2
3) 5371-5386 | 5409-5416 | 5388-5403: 0.2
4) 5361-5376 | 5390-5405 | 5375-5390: -0.5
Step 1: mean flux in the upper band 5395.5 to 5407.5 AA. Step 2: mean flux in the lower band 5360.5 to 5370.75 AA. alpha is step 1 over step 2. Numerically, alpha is 0.95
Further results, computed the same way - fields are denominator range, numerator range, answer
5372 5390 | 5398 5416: 0.94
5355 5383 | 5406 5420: 0.96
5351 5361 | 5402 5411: 0.86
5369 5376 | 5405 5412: 0.91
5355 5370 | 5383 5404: 0.97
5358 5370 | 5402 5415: 0.91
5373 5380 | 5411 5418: 1.02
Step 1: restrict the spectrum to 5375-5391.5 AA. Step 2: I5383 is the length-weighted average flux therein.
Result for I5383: 0.76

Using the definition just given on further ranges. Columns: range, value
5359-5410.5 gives 0.741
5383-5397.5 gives 0.75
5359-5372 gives 0.76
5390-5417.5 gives 0.723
